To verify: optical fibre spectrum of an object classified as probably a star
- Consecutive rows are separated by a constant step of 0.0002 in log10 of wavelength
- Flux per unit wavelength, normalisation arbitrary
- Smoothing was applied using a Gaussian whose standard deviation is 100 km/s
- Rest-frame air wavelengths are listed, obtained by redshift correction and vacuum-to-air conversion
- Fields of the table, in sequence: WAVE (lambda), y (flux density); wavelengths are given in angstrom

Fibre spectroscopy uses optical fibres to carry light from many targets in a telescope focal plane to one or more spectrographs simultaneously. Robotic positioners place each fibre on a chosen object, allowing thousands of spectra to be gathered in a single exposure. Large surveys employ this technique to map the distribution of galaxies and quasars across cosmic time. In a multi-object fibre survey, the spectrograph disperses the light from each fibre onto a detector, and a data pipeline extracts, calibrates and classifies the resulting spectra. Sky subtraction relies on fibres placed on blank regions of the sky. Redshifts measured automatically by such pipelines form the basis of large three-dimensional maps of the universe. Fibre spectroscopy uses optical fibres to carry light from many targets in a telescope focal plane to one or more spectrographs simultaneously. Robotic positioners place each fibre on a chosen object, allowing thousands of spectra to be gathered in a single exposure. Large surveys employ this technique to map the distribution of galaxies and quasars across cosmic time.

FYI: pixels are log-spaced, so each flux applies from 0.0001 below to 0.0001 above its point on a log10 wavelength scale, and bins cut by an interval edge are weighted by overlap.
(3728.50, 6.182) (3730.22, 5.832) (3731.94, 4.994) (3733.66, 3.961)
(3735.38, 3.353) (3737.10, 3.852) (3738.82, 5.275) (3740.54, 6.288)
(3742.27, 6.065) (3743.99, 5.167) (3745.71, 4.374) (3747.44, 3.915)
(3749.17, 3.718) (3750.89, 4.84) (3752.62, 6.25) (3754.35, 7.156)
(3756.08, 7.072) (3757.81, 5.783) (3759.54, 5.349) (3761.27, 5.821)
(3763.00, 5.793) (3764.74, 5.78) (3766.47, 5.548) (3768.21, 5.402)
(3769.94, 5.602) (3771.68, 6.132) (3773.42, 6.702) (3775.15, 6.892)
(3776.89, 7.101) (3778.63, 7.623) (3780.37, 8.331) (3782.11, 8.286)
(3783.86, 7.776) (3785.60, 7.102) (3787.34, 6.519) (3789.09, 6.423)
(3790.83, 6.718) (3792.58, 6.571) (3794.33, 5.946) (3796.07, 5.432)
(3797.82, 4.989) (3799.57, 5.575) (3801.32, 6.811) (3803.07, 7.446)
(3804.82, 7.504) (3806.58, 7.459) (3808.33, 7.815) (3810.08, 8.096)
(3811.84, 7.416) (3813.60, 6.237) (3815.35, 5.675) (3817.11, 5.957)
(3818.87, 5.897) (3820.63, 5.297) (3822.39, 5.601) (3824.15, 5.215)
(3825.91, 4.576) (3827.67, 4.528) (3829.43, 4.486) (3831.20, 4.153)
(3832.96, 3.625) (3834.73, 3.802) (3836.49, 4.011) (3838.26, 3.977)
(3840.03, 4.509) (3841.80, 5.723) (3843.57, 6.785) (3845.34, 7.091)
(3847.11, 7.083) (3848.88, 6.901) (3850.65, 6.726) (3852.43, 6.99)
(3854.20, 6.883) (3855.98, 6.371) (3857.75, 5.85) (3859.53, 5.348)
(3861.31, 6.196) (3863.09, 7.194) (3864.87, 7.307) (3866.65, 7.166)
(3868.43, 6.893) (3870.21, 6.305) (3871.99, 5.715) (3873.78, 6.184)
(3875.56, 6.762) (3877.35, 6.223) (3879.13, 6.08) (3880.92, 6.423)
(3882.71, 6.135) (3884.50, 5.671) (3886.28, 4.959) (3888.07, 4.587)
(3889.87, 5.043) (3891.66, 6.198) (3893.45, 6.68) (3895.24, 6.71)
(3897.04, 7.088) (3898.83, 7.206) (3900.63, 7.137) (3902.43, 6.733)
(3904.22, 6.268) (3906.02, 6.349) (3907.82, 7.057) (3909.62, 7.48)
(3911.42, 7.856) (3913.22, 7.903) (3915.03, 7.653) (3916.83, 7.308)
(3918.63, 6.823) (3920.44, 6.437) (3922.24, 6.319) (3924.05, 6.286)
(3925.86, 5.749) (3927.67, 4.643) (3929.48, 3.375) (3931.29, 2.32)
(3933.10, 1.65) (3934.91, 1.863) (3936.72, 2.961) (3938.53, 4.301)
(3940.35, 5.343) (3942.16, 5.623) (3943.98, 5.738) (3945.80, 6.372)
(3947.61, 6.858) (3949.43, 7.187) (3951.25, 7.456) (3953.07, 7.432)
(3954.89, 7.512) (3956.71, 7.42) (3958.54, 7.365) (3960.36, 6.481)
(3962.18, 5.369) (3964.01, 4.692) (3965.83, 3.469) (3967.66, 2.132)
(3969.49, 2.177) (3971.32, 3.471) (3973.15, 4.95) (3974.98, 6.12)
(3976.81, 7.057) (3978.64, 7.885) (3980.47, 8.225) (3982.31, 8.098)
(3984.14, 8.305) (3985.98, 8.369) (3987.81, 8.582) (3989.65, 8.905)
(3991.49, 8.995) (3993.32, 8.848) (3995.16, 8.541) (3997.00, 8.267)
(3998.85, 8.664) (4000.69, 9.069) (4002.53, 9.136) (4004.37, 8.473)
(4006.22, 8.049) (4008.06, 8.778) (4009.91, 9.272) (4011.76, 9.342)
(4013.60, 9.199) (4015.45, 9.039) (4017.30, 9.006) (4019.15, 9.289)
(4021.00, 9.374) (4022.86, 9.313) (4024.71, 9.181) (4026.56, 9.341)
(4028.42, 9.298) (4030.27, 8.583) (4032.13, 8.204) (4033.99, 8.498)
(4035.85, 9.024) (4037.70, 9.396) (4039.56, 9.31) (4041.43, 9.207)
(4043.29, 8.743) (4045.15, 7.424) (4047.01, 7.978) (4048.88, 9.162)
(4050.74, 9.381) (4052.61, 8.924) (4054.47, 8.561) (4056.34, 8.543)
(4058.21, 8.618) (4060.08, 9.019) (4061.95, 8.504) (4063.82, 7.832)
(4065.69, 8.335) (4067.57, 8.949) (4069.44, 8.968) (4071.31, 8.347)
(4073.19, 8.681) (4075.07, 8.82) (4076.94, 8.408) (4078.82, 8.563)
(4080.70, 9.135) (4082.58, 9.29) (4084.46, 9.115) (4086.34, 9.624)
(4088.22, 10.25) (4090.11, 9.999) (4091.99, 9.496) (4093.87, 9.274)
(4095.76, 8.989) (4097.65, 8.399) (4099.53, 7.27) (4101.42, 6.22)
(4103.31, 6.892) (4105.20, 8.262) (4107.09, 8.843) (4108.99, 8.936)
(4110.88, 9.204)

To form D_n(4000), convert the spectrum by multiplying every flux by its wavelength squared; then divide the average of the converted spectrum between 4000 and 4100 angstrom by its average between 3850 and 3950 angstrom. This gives 1.59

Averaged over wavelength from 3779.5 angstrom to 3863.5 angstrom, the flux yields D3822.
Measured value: 6.14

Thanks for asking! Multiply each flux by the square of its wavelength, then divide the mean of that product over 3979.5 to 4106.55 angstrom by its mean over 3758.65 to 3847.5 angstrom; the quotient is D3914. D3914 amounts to 1.6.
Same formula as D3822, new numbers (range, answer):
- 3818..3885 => 5.84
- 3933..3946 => 4.28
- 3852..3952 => 6.05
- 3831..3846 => 4.85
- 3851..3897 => 6.25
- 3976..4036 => 8.73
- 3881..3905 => 6.2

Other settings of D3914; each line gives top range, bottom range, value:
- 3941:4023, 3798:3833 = 1.35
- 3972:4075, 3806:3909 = 1.54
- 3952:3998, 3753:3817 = 1.13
